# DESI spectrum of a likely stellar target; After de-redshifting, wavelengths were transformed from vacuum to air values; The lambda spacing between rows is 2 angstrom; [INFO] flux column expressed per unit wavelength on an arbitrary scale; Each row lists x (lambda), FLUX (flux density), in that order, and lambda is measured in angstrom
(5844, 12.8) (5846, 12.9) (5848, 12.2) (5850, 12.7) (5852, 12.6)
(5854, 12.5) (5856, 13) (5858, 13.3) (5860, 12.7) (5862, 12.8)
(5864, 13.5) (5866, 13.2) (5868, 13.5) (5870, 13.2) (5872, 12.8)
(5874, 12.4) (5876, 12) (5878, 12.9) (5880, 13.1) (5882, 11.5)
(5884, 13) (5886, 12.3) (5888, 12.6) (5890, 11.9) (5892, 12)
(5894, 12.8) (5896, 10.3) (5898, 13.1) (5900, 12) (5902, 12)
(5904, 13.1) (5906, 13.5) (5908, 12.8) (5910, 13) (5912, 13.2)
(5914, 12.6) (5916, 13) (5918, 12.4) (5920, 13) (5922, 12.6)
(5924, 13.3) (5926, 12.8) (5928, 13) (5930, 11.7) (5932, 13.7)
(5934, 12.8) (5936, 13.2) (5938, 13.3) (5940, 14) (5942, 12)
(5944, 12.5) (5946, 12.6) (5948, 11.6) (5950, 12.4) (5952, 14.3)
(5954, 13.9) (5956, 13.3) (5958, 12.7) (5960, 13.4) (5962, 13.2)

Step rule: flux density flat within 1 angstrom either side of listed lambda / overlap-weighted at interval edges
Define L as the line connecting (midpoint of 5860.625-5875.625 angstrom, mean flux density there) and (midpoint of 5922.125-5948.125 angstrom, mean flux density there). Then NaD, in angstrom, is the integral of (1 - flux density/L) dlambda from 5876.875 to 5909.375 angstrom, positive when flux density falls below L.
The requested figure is 1.3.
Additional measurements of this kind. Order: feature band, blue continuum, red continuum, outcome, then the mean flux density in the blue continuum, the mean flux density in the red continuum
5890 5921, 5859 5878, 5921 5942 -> 0.9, 12.9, 13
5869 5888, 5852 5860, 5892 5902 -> -0.3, 12.9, 12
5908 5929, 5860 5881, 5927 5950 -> -0.1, 12.9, 12.7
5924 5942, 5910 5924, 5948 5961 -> 0.0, 12.8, 13.2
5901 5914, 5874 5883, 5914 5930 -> -0.3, 12.4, 12.8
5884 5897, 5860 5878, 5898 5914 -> 0.8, 12.9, 12.8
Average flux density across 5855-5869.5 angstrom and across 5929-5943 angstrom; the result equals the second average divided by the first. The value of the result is 0.99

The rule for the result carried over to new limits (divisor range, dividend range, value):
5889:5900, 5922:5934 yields 1.07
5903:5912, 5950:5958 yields 1.03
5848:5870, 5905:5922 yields 1.00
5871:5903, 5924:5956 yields 1.05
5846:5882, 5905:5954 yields 1.01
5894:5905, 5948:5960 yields 1.08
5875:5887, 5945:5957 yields 1.04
